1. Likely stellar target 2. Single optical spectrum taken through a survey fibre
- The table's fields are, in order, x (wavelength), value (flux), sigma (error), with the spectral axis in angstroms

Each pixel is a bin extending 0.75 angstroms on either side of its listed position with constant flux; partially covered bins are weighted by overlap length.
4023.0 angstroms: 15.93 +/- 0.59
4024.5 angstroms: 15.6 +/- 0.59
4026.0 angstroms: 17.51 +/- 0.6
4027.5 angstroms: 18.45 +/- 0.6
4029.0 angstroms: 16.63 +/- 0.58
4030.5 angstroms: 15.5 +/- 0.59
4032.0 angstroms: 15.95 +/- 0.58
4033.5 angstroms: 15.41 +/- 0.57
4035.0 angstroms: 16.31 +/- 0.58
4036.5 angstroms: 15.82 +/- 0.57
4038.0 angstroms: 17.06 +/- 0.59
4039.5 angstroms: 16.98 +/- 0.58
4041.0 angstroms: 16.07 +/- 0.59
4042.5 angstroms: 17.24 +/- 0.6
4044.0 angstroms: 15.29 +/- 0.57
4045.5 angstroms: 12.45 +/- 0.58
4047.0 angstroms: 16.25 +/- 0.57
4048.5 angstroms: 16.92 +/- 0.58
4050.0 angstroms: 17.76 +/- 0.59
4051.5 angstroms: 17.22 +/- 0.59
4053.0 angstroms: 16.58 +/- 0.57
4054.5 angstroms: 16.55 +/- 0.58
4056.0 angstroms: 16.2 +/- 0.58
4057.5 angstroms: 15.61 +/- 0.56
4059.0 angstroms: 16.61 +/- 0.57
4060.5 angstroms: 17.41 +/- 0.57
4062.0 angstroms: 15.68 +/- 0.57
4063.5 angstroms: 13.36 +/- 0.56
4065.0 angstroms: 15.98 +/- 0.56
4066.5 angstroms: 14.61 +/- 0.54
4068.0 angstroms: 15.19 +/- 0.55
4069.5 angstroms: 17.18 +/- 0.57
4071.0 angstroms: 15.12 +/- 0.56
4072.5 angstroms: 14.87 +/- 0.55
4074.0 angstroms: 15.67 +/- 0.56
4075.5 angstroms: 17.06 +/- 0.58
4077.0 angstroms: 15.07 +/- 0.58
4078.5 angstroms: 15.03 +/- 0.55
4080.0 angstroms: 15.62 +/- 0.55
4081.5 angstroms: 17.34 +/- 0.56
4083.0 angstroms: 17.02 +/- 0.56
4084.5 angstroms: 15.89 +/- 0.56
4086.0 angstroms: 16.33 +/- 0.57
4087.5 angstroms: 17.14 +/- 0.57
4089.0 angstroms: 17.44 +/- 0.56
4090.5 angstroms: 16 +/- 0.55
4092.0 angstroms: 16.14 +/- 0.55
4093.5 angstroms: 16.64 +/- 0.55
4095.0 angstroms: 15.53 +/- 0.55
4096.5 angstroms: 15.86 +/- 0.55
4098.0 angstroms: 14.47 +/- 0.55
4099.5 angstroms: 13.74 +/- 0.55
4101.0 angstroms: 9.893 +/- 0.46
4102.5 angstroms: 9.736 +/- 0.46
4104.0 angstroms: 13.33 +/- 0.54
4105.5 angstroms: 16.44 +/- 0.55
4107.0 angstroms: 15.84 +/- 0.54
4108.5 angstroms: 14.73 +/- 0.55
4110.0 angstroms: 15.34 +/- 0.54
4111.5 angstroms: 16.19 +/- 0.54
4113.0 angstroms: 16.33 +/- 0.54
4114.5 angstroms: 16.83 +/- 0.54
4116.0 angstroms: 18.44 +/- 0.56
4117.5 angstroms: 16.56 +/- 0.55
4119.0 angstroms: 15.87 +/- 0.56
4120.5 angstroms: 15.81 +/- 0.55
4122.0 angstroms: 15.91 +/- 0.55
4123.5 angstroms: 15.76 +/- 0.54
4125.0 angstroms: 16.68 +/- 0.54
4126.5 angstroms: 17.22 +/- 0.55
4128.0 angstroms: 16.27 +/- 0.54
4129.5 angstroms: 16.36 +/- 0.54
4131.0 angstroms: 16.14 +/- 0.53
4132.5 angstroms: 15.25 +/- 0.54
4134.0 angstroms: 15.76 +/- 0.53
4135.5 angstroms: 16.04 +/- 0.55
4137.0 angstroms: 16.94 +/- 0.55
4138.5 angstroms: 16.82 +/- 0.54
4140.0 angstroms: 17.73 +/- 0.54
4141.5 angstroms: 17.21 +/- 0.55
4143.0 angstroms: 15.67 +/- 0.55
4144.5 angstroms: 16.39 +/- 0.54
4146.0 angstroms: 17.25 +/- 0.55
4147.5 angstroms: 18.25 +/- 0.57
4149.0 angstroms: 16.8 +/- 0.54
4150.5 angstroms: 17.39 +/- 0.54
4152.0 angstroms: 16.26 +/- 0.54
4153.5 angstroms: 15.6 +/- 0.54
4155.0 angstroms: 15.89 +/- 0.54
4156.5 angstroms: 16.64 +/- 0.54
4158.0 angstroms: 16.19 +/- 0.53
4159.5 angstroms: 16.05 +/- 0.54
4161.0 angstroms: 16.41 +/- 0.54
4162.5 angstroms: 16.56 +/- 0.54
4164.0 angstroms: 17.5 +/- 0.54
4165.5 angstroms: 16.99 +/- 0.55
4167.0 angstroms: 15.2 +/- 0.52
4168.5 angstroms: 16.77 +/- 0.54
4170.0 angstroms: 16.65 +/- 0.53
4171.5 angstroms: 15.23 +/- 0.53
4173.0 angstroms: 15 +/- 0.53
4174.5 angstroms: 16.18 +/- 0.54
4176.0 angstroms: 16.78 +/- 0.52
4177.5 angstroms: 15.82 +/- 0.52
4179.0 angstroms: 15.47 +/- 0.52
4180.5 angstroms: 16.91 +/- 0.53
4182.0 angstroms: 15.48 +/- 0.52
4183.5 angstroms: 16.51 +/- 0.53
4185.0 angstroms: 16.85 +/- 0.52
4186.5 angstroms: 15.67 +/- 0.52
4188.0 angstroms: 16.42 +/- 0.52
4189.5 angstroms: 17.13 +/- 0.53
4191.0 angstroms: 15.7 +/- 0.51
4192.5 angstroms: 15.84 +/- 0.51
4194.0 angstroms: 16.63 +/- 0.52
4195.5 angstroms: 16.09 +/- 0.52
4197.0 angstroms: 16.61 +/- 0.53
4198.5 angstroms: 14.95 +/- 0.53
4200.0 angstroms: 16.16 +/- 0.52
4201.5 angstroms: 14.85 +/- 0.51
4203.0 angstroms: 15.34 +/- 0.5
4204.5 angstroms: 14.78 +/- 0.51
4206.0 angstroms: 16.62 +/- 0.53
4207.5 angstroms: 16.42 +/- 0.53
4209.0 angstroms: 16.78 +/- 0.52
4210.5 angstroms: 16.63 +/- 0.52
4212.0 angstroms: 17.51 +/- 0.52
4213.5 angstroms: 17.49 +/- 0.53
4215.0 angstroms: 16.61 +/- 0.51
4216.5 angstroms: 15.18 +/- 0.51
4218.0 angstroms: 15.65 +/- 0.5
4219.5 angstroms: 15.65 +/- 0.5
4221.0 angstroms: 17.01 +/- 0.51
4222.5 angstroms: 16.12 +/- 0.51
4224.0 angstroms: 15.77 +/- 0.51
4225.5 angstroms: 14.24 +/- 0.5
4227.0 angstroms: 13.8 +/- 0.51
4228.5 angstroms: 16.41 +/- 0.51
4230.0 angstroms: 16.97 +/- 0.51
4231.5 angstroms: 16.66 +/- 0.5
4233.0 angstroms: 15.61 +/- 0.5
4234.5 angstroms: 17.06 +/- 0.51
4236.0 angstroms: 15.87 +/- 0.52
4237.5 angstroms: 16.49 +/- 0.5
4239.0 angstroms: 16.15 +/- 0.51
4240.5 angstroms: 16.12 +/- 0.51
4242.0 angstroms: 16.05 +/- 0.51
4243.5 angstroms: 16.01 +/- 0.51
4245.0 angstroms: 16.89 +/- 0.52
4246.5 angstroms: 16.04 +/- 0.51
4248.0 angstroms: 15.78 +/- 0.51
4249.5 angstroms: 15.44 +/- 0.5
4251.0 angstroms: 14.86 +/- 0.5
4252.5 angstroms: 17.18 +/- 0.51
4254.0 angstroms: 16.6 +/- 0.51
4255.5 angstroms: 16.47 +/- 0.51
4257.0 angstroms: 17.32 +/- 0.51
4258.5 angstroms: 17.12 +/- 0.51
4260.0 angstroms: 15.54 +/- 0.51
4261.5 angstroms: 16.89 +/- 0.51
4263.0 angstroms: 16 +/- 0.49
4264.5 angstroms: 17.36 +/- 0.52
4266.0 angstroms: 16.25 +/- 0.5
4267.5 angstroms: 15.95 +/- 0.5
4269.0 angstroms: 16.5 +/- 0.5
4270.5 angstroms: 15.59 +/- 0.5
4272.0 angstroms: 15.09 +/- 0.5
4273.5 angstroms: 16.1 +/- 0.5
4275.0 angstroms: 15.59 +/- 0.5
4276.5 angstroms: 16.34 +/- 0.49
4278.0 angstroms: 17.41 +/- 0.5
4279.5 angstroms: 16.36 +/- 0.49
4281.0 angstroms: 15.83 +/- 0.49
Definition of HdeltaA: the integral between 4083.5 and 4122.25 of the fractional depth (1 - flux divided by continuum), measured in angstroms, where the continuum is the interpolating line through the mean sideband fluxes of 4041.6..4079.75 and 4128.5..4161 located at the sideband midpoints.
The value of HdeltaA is 1.7 angstroms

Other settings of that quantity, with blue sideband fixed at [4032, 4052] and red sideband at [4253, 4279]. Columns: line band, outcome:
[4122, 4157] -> -0.54 angstroms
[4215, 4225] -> 0.26 angstroms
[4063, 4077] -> 0.65 angstroms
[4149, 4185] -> 0.06 angstroms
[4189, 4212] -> 0.35 angstroms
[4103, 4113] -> 0.61 angstroms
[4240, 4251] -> 0.26 angstroms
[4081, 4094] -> -0.34 angstroms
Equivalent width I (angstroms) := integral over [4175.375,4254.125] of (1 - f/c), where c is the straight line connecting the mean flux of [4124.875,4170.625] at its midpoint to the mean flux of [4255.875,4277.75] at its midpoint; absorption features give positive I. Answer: 1.4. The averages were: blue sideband 16.5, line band 16.1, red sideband 16.3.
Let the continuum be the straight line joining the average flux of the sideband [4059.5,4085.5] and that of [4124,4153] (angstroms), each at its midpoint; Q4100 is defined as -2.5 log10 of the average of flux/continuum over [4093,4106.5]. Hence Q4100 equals 0.158 mag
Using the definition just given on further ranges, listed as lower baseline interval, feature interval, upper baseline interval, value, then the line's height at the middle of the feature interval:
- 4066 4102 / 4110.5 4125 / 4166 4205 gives -0.047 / 15.7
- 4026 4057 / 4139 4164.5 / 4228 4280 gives -0.024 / 16.3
